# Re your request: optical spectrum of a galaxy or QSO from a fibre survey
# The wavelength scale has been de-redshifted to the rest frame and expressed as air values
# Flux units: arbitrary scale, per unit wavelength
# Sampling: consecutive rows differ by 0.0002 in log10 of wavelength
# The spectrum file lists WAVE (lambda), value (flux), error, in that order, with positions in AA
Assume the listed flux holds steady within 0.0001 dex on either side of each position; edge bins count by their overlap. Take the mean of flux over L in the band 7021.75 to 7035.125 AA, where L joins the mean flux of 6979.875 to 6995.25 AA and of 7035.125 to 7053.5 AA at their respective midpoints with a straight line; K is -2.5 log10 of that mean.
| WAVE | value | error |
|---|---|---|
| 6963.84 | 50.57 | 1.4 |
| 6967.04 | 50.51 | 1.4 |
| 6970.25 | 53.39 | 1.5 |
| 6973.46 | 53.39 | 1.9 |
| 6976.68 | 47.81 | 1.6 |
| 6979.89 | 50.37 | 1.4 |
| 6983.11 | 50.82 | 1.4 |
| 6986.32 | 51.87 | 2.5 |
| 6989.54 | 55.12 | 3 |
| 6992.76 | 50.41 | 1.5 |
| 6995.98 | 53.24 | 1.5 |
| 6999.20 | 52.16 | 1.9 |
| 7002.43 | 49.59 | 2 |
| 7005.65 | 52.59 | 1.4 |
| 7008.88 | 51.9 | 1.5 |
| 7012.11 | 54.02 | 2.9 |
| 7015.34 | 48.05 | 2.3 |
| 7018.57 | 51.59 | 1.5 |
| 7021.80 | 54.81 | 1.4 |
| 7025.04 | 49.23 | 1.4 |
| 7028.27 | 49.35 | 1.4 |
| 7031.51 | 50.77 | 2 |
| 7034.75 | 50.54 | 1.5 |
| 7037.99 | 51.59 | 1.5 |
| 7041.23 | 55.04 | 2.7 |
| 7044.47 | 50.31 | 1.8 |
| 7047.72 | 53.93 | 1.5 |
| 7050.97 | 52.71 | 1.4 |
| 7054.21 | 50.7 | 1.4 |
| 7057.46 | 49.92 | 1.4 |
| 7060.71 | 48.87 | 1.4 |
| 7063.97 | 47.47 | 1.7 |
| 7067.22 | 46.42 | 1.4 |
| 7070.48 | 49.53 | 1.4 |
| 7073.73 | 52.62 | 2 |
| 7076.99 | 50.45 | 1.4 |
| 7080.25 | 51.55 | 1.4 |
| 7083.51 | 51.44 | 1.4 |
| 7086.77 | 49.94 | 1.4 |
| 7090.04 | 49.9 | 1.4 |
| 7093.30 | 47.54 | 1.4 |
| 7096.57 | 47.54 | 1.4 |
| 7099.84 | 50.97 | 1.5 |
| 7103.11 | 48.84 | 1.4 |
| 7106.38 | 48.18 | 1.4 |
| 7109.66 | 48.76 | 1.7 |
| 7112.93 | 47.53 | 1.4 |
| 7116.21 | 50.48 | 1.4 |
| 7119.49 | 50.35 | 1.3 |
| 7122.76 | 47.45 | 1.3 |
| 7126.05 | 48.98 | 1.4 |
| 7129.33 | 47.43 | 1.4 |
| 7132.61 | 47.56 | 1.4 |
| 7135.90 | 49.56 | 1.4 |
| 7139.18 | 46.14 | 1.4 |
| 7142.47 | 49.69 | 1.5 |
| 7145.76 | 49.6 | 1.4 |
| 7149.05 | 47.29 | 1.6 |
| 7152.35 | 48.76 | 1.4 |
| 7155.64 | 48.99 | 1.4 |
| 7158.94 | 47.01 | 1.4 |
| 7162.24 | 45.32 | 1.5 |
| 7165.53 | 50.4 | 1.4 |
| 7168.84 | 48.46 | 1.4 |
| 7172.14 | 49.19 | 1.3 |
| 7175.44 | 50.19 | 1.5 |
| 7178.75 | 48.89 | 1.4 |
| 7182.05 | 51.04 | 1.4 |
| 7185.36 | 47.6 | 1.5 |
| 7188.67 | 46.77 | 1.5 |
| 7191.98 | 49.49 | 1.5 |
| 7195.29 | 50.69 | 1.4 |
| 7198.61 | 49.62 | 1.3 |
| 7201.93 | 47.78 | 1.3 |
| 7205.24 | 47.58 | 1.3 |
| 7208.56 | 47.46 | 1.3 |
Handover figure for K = 0.04 mag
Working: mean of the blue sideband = 51.9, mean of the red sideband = 52.5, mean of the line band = 50.5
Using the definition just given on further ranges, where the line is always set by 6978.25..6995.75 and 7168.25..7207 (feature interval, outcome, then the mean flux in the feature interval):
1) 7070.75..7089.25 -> -0.01 mag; 51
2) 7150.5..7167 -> 0.03 mag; 48.1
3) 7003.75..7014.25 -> -0.02 mag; 52.5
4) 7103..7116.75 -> 0.03 mag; 48.6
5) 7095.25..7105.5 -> 0.02 mag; 49.1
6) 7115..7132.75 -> 0.02 mag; 48.8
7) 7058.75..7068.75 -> 0.07 mag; 47.7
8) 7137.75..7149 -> 0.03 mag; 48.4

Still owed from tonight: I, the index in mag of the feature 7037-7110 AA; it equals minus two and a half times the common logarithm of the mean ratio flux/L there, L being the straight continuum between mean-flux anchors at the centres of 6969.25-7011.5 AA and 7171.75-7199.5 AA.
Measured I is 0.01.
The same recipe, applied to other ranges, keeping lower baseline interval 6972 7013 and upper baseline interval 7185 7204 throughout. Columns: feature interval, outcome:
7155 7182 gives 0.01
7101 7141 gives 0.03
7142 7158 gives 0.01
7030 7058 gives -0.02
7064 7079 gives 0.02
